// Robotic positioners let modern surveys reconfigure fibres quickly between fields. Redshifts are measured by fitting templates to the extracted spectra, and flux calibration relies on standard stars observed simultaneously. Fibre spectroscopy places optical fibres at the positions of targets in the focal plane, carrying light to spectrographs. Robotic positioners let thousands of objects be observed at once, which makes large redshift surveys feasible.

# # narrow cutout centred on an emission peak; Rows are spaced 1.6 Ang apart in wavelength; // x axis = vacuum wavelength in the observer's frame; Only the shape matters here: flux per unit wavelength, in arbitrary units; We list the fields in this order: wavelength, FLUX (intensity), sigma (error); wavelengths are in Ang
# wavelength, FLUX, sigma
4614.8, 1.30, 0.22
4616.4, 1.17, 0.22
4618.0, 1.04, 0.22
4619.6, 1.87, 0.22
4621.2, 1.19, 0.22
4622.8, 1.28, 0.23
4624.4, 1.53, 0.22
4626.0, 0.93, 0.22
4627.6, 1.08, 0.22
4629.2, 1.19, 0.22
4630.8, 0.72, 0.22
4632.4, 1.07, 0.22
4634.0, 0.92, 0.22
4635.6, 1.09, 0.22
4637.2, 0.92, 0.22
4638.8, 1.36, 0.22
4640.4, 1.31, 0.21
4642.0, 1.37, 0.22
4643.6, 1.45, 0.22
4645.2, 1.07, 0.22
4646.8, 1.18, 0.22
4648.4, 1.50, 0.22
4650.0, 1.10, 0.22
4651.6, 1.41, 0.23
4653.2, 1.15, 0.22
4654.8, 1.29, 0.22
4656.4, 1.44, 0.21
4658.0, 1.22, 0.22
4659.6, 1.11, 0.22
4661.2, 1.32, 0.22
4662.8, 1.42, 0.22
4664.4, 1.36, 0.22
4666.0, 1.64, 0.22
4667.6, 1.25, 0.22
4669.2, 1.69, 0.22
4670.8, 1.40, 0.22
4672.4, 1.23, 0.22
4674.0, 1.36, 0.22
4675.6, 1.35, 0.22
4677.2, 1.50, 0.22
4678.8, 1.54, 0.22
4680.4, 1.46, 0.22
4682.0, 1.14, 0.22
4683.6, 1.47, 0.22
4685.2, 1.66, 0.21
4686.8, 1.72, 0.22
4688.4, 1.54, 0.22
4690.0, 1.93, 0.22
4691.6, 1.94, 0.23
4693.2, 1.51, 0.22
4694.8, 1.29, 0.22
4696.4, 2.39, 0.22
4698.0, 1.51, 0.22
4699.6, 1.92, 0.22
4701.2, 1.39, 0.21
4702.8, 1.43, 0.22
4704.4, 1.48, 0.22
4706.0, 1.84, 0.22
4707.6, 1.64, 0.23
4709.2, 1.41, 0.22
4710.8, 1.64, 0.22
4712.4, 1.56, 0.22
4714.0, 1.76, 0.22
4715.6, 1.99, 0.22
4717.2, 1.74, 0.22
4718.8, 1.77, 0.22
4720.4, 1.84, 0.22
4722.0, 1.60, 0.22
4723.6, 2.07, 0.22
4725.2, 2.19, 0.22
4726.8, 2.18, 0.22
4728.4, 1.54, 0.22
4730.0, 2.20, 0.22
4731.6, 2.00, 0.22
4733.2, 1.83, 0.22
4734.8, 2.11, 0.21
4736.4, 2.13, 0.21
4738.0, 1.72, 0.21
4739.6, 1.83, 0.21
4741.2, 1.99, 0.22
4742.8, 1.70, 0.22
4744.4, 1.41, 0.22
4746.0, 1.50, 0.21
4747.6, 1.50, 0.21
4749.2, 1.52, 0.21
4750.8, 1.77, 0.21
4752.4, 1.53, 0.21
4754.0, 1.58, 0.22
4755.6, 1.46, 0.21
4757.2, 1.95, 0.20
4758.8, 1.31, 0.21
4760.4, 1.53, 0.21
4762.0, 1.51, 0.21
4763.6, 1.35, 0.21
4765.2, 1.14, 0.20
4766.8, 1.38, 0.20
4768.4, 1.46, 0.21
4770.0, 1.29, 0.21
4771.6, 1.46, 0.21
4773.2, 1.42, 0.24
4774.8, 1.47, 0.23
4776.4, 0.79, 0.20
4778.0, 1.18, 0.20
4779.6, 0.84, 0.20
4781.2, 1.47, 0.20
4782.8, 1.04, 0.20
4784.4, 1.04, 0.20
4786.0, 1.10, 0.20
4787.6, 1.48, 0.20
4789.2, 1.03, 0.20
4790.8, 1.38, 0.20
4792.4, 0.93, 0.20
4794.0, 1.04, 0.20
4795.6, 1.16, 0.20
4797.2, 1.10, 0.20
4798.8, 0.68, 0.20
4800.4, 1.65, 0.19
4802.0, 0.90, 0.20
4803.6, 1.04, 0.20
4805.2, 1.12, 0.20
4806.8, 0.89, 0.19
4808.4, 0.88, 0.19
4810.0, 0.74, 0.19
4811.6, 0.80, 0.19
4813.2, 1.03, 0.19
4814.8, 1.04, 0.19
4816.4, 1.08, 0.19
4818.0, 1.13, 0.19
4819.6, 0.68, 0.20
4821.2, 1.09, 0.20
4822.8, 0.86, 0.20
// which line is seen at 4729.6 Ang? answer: C III] 1909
